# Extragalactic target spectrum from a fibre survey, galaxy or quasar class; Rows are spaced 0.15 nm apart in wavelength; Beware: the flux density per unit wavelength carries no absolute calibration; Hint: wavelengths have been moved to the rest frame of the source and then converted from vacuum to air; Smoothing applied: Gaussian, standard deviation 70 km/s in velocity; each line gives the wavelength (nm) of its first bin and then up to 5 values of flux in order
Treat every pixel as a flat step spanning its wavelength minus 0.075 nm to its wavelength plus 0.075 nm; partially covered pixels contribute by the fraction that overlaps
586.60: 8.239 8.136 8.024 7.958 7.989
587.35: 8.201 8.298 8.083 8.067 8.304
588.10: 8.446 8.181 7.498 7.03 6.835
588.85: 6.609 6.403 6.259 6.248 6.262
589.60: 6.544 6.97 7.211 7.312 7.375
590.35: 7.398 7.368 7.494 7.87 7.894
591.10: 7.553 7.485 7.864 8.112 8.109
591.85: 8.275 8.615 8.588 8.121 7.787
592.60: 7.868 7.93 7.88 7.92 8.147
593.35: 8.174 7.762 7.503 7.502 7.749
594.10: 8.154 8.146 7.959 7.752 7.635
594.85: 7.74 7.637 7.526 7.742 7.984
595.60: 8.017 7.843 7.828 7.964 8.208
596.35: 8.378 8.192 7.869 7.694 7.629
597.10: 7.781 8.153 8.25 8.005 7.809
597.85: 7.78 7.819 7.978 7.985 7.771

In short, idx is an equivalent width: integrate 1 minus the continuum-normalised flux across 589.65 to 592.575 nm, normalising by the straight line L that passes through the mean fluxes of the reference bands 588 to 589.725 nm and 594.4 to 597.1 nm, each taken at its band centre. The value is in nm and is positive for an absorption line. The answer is -0.198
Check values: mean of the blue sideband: 6.96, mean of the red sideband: 7.86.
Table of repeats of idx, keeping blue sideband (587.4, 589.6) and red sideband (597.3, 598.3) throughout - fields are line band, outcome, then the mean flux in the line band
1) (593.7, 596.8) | -0.04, 7.88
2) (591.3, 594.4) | -0.16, 8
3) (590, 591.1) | -0.01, 7.54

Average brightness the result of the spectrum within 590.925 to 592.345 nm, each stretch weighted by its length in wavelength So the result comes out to 8.07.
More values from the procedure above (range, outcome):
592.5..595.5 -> 7.83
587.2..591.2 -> 7.39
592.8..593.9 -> 7.84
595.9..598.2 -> 7.96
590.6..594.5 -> 7.94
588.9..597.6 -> 7.71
